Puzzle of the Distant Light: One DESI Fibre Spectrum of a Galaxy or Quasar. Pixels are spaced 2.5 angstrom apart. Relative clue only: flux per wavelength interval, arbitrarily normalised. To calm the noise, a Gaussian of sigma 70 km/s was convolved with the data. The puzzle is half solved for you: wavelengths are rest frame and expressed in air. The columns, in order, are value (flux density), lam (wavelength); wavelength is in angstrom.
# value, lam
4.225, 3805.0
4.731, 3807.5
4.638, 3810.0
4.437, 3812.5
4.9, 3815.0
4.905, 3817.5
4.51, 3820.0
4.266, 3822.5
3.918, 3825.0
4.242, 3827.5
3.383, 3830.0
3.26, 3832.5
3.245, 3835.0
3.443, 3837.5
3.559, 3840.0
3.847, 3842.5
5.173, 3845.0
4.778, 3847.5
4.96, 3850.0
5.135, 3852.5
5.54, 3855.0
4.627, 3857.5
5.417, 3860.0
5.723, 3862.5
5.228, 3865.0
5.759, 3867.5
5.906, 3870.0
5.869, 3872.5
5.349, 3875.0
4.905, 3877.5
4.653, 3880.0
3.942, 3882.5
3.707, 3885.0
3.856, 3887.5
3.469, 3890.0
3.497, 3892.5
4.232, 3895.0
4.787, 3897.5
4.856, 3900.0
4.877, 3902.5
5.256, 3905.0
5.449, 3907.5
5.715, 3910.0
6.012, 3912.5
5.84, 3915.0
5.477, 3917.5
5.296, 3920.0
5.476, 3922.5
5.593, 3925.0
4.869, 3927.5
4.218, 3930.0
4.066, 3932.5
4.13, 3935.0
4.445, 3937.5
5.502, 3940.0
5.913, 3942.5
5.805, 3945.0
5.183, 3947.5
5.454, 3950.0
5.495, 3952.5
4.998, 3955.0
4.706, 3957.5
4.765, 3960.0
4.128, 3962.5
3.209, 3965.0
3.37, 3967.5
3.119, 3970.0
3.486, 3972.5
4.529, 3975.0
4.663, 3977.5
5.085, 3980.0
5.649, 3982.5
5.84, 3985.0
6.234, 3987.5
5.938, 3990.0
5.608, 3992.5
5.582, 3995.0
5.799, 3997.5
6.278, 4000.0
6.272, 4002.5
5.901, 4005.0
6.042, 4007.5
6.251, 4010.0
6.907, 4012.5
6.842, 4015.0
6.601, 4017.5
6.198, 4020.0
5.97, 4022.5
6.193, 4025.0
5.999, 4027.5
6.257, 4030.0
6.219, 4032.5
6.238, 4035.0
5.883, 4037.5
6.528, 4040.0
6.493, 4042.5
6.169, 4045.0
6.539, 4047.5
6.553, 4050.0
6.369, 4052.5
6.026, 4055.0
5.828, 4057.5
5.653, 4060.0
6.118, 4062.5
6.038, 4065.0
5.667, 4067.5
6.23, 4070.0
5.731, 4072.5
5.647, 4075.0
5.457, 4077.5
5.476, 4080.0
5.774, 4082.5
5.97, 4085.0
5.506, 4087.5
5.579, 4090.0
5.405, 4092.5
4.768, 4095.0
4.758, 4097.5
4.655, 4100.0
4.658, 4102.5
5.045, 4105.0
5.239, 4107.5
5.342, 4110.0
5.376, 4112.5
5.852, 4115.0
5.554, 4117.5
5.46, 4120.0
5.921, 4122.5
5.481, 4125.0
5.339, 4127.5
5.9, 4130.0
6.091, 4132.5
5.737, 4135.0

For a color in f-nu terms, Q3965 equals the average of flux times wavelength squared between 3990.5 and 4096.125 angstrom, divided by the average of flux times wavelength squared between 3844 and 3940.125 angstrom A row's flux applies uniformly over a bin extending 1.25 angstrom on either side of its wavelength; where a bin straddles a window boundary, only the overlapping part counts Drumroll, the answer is 1.3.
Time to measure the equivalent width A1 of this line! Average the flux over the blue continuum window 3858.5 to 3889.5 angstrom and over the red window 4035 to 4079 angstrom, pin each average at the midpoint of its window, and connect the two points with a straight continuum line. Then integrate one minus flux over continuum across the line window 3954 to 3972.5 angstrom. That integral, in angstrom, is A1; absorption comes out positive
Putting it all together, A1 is 5.1 angstrom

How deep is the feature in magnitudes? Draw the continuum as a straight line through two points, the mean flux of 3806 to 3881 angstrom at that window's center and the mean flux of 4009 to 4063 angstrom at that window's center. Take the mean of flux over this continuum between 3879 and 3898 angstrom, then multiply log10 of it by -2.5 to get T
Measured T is 0.26 mag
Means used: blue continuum 4.68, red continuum 6.27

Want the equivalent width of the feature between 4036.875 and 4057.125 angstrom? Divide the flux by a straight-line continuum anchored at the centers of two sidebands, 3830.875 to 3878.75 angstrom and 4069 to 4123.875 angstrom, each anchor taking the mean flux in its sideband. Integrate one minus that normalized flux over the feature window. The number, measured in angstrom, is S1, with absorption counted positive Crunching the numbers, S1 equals -3.9 angstrom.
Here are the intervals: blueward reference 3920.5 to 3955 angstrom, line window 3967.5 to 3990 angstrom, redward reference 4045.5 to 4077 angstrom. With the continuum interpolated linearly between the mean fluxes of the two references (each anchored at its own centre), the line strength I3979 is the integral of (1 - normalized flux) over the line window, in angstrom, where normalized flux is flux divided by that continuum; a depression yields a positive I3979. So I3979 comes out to 2.5 angstrom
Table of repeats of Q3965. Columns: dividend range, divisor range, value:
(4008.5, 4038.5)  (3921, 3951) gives 1.30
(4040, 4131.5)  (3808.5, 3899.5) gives 1.40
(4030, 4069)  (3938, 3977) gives 1.39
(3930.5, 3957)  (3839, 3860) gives 1.12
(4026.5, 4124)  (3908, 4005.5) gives 1.19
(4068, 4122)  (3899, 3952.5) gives 1.13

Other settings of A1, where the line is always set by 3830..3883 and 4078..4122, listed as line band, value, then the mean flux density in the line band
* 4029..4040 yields -2.2 angstrom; 6.19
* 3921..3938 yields 0.8 angstrom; 4.7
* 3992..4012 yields -3.6 angstrom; 6.02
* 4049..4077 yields -3.9 angstrom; 5.97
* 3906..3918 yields -2.0 angstrom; 5.7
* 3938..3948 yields -1.2 angstrom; 5.55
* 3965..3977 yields 3.3 angstrom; 3.65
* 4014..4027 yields -3.0 angstrom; 6.33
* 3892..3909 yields 0.3 angstrom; 4.78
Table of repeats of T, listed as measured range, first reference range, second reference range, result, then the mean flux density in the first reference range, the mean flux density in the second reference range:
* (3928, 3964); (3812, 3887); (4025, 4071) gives 0.10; 4.61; 6.16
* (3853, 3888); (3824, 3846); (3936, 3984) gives -0.25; 3.77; 4.71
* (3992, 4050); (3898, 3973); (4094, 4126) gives -0.22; 4.9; 5.24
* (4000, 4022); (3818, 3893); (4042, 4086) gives -0.14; 4.52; 5.98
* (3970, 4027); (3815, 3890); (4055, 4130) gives -0.12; 4.58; 5.52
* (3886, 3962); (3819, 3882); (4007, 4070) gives 0.07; 4.66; 6.23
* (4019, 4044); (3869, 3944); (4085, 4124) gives -0.20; 4.91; 5.3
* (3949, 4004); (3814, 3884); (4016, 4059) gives 0.15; 4.65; 6.24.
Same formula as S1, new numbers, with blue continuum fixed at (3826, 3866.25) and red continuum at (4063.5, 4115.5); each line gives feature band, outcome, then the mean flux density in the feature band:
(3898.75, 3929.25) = -4.1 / 5.37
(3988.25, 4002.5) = -2.3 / 5.89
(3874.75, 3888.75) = 0.8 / 4.33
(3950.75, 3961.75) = -0.2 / 4.97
